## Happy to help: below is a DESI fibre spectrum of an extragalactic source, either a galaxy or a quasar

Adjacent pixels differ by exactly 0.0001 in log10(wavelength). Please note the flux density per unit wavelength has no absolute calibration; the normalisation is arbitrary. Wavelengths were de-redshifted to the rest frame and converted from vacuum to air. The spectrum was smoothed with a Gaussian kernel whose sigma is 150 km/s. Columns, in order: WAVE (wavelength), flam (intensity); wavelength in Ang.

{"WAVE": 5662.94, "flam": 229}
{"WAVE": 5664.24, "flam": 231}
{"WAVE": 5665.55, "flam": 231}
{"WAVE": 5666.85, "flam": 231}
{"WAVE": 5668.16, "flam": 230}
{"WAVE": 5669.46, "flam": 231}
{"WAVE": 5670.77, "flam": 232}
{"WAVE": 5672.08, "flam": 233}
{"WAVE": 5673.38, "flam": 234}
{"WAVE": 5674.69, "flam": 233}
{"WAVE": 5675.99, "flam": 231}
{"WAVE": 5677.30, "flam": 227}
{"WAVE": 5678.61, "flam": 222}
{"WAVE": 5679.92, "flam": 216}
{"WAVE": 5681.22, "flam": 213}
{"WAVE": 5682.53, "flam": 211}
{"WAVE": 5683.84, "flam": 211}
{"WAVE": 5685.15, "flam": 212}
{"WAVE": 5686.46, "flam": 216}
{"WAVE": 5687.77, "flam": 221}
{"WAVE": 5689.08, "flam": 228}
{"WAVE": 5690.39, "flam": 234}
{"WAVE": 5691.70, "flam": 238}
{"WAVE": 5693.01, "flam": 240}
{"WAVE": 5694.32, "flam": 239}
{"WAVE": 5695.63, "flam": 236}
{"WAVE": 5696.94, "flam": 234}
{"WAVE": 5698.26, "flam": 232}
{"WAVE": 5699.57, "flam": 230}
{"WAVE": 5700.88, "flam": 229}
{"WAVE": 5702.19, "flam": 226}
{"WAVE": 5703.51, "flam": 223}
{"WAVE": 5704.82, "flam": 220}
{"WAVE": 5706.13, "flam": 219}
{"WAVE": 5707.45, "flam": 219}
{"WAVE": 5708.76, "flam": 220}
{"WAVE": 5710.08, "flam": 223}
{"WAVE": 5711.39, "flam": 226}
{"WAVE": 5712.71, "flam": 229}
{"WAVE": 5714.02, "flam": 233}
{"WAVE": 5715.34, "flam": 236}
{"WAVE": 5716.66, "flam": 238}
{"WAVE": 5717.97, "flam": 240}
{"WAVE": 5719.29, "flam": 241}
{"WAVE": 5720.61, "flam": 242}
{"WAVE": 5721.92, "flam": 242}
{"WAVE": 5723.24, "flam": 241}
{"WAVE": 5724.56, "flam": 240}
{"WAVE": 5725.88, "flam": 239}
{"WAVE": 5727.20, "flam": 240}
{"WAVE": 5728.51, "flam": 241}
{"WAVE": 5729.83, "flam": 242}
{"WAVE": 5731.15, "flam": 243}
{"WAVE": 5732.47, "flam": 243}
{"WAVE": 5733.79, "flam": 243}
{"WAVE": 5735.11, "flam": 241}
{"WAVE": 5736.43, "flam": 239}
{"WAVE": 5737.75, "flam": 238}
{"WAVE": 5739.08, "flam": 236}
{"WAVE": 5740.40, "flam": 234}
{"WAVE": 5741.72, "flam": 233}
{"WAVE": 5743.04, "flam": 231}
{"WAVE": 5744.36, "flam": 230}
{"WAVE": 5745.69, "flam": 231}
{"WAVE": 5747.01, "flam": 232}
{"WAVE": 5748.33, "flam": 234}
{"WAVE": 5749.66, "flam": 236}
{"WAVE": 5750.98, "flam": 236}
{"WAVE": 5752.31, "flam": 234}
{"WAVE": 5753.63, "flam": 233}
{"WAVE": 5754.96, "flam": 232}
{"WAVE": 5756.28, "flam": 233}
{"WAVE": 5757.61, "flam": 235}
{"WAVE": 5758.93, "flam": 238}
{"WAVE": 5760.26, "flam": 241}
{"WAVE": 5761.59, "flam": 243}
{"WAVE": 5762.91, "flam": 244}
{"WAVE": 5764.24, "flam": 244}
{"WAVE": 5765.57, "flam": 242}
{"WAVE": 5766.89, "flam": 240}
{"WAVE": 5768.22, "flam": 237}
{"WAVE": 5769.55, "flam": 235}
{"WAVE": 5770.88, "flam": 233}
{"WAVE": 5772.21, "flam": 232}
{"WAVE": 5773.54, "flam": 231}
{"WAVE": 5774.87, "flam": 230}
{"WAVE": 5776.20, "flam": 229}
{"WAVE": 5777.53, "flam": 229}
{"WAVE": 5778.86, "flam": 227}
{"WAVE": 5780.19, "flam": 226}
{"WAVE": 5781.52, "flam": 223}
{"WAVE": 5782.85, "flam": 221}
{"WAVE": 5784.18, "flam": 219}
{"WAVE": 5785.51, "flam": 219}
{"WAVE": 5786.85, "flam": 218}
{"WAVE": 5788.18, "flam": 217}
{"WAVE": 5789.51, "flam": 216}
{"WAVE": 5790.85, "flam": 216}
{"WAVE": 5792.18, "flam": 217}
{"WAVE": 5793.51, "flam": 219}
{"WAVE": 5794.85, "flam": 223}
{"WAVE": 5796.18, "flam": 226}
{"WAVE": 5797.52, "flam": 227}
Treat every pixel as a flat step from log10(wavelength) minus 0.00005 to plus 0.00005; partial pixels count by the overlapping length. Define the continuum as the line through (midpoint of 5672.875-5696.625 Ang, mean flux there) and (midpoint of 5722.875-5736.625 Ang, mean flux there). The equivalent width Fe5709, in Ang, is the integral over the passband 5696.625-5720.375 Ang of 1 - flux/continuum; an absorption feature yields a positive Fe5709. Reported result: 0.5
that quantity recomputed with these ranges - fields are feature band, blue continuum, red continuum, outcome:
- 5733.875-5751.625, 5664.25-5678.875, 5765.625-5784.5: -0.4 Ang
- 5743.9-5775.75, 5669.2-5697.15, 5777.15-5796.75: -1.9 Ang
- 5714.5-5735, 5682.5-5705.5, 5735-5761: -0.8 Ang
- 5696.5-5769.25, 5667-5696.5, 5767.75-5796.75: -3.0 Ang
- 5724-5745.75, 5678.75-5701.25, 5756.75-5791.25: -0.9 Ang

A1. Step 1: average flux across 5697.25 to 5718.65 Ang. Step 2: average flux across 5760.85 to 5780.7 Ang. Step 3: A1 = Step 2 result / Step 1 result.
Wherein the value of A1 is 1.0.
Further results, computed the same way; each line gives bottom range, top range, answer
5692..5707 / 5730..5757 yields 1.03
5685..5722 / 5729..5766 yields 1.03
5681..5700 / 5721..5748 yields 1.05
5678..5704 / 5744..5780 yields 1.04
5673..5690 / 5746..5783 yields 1.06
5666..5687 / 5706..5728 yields 1.04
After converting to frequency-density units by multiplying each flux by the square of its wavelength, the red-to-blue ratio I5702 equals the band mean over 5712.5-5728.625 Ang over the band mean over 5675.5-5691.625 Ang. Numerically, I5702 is 1.10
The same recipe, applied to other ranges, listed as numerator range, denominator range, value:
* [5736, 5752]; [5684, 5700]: 1.04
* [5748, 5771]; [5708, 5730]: 1.02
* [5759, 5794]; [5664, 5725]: 1.03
